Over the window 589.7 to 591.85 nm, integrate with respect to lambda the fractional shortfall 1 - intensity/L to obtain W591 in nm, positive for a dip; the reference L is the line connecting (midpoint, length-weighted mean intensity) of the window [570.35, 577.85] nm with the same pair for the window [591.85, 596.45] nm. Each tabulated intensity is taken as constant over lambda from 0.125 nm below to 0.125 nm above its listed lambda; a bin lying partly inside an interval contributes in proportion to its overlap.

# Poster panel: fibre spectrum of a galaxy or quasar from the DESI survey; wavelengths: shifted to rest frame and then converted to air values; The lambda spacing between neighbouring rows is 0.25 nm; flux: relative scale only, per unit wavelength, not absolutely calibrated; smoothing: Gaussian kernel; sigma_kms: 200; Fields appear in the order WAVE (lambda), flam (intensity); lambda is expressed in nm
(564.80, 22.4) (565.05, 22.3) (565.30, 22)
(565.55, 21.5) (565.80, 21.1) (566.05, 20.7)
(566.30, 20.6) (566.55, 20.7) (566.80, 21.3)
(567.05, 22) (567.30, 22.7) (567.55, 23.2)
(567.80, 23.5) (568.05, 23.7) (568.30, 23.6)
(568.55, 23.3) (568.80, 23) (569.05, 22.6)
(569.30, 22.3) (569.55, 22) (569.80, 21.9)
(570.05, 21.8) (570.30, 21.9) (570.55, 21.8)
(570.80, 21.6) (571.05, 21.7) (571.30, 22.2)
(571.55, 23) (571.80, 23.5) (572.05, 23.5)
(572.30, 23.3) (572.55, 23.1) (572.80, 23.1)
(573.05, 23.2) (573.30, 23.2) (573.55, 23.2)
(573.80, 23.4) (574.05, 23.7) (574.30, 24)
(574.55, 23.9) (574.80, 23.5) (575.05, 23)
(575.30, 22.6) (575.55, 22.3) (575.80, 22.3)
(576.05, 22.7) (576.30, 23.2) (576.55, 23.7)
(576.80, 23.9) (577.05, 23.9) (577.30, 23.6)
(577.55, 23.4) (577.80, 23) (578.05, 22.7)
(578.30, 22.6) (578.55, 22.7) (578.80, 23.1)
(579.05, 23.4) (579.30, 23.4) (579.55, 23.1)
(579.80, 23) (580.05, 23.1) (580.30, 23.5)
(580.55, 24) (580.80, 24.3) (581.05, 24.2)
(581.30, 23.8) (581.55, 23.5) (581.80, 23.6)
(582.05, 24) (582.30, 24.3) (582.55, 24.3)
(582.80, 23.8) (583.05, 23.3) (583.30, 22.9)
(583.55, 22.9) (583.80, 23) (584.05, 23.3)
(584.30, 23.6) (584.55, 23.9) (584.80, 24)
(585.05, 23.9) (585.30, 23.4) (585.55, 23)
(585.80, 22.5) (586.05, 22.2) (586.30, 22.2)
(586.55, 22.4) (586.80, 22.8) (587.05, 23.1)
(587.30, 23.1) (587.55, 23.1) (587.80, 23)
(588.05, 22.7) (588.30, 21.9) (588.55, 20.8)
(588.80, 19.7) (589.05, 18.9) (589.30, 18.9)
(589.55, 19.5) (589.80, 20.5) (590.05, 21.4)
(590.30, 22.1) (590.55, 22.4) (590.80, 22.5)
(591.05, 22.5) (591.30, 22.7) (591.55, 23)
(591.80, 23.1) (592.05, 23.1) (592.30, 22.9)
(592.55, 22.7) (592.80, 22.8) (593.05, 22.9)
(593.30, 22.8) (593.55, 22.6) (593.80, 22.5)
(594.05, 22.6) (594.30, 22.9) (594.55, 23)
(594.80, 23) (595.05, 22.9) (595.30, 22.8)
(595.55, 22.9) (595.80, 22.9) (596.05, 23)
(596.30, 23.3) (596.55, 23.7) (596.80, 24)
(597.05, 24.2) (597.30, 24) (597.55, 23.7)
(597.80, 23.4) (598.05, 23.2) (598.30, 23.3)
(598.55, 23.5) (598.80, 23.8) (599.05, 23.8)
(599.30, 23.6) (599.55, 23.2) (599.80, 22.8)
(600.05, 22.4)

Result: 0.06 nm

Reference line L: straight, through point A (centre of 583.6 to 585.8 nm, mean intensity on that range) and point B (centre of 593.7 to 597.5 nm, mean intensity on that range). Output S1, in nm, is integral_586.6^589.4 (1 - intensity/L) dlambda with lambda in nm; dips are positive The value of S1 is 0.202 nm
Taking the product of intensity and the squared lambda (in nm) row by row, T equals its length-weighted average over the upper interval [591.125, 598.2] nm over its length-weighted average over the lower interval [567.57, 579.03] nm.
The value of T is 1.08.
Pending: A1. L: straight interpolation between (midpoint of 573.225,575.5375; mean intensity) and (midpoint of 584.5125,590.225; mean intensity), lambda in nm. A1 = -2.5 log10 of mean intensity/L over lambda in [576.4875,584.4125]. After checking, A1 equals -0.035 mag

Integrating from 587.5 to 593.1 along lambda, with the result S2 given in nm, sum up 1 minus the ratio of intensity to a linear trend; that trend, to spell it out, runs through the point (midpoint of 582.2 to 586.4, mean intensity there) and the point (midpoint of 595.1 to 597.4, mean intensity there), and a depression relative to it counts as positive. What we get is 0.36 nm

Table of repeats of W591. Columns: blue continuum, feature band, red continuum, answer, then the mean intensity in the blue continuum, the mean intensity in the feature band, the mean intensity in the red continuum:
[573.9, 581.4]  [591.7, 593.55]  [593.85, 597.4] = 0.03 nm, 23.3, 22.9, 23.2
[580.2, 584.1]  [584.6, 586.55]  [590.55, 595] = 0.03 nm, 23.7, 23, 22.8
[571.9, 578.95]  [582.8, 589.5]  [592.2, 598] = 0.20 nm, 23.2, 22.5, 23.1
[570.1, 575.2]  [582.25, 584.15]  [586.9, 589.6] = -0.13 nm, 23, 23.4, 21.4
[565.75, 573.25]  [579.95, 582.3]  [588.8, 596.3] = -0.16 nm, 22.4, 23.8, 22.2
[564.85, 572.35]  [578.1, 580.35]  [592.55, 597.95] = -0.05 nm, 22.3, 23.1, 23.1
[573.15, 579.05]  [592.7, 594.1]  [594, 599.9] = 0.04 nm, 23.2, 22.7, 23.3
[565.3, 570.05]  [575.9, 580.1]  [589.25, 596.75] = -0.17 nm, 22.2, 23.2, 22.5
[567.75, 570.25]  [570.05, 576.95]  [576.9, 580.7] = 0.00 nm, 22.7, 23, 23.2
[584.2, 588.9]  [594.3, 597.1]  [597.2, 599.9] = 0.01 nm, 22.7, 23.2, 23.5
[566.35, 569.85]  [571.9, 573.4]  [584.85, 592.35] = -0.05 nm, 22.5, 23.2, 22.1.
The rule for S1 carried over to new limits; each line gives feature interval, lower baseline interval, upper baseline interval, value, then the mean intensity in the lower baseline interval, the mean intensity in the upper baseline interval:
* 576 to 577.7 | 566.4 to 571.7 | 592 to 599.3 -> -0.07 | 22.4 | 23.2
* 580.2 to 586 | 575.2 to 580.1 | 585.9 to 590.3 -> -0.34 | 23.1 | 21.6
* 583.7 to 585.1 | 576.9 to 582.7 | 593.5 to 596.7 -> -0.02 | 23.5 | 22.9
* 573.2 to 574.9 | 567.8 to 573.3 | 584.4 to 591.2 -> -0.07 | 22.7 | 22.1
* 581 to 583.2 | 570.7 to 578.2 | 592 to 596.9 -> -0.08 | 23.1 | 23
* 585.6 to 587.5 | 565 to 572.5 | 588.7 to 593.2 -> -0.07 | 22.3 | 21.8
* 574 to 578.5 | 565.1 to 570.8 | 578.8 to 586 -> -0.05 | 22.1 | 23.5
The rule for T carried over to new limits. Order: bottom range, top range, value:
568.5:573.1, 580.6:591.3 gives 1.06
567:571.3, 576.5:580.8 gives 1.07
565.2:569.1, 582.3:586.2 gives 1.12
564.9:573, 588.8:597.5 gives 1.09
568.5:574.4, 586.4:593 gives 1.03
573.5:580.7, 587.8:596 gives 1.00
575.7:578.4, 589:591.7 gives 0.97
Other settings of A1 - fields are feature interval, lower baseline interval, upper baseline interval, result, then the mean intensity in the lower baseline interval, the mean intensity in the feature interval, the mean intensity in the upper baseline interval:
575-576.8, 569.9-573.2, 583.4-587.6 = -0.01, 22.6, 22.9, 23.1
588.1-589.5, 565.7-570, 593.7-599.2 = 0.14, 22.2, 20.2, 23.3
